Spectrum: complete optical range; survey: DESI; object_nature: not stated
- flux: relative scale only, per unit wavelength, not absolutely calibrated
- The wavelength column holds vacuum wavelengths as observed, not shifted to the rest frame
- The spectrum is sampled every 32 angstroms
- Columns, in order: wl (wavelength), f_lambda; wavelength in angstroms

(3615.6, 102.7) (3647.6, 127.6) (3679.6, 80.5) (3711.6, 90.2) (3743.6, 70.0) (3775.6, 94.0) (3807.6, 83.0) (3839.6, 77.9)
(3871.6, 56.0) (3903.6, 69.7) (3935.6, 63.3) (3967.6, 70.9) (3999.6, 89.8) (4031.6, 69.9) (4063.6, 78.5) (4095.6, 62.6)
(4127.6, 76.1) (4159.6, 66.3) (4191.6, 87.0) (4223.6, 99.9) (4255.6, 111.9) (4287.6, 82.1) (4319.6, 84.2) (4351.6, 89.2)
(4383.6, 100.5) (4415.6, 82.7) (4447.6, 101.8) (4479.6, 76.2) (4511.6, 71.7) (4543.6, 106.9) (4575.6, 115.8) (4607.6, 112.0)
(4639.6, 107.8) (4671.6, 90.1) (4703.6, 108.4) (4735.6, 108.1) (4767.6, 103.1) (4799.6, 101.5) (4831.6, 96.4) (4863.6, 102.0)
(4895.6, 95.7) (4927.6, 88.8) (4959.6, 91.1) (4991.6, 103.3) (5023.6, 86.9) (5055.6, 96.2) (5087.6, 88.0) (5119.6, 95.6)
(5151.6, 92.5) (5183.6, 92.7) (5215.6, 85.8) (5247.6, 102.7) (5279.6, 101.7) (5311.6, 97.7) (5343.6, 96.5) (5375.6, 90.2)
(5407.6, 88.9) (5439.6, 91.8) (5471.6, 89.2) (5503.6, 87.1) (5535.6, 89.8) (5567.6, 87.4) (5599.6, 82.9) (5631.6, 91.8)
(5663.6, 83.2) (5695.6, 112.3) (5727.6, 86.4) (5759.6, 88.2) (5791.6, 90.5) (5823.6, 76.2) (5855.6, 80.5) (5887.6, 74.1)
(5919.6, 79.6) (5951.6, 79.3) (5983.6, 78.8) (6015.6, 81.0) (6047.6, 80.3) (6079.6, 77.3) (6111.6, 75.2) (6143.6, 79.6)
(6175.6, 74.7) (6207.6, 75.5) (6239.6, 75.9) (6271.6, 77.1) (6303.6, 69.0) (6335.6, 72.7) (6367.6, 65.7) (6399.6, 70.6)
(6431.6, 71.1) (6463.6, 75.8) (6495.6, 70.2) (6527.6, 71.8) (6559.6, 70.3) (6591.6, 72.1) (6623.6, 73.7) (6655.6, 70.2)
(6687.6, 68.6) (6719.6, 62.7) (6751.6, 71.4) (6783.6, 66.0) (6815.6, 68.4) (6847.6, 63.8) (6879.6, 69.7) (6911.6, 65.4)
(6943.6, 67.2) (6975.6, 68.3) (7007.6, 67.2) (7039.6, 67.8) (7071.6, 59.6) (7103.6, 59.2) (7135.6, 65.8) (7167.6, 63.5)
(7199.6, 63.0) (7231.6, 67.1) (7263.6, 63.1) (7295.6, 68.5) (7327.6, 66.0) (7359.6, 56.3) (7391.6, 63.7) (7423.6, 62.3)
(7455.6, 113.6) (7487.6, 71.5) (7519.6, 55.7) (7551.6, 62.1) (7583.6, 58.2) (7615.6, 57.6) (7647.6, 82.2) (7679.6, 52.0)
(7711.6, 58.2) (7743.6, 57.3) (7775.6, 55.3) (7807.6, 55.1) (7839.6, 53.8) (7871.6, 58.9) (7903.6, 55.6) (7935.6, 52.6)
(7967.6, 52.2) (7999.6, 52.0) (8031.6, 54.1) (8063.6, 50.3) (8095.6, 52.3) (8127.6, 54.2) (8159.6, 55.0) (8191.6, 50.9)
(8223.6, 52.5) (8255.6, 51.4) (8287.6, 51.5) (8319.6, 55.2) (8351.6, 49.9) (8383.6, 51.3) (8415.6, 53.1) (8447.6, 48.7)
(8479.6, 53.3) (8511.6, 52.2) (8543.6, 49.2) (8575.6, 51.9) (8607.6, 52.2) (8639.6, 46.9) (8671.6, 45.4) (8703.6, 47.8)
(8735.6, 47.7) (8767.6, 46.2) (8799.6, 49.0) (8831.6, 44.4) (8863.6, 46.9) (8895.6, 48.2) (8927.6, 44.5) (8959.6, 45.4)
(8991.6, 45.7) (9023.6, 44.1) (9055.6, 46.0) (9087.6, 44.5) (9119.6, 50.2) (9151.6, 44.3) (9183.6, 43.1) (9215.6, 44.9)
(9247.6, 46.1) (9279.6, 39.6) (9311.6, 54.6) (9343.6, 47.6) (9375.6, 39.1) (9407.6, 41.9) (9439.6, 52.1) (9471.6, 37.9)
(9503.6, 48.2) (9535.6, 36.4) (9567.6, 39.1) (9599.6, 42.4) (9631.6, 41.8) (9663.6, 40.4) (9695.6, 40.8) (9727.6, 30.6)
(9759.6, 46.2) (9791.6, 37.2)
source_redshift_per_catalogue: 0.137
